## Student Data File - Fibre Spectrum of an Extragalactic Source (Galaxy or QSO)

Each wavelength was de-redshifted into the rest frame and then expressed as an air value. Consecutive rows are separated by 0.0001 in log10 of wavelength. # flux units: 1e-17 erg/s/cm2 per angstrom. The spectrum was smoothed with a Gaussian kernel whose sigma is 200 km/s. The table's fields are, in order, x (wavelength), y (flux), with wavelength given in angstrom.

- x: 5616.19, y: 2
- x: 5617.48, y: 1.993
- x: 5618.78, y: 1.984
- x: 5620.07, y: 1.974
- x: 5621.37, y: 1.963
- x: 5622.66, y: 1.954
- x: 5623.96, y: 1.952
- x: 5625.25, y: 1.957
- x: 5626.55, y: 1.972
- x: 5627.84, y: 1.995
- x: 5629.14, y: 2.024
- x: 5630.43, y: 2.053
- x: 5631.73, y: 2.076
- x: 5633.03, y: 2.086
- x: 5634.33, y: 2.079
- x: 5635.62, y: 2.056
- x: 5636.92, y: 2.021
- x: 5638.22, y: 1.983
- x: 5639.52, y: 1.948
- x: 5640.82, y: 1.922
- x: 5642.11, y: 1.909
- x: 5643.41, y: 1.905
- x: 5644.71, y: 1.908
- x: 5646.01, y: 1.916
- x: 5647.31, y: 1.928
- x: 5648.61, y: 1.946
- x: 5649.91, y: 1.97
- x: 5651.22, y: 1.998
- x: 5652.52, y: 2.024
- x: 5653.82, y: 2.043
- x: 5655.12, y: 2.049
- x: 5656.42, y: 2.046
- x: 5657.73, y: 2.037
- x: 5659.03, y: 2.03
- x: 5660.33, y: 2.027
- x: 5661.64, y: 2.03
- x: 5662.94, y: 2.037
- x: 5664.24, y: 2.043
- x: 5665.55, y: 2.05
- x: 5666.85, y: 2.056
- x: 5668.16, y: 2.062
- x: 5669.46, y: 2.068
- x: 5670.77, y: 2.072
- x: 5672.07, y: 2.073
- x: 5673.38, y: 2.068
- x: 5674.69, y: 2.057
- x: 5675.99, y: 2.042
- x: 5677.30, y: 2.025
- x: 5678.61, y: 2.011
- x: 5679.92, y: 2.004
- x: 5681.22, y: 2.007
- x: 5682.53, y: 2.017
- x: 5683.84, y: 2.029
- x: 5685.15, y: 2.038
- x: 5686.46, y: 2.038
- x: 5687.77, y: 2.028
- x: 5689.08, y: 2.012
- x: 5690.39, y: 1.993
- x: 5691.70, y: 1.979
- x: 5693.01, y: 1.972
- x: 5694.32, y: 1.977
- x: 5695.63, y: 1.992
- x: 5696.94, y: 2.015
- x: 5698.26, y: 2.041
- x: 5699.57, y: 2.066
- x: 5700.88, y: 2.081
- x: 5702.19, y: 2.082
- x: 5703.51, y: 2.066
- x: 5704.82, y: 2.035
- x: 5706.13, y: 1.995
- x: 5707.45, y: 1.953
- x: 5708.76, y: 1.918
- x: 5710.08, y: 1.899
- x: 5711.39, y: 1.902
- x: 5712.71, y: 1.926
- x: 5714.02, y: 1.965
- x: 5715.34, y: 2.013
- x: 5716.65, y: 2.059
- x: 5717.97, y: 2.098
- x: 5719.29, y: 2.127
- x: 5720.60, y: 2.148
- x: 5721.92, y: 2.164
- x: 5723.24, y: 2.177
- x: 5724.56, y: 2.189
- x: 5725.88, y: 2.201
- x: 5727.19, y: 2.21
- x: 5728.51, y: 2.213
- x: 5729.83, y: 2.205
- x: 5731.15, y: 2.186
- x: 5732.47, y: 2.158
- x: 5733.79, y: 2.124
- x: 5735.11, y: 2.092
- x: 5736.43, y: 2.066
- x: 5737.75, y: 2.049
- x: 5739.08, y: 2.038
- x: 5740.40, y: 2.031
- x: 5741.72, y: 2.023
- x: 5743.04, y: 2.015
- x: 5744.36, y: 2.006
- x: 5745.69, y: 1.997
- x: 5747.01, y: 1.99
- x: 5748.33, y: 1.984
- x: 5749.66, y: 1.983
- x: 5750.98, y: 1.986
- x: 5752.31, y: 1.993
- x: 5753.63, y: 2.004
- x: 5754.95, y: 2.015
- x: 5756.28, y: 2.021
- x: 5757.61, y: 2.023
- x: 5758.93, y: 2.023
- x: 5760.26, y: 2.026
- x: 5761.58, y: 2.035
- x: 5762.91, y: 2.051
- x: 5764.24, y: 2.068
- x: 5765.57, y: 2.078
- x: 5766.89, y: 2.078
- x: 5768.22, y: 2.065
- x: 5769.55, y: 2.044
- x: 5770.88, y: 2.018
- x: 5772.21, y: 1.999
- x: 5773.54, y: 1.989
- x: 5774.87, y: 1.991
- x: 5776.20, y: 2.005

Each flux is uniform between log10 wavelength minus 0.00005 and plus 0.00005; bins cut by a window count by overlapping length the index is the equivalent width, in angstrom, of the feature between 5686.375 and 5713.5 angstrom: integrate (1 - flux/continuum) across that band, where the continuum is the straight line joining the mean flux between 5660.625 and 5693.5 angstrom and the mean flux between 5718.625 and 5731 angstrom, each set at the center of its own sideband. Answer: 1.4 angstrom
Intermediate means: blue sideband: 2.03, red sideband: 2.18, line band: 2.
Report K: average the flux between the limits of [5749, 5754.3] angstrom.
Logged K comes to 1.99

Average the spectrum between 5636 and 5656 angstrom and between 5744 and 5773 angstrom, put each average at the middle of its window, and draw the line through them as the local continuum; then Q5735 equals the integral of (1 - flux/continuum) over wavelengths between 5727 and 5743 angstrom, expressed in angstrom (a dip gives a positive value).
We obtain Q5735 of -0.8 angstrom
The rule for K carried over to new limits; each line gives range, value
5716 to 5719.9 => 2.09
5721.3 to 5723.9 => 2.17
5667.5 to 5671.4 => 2.07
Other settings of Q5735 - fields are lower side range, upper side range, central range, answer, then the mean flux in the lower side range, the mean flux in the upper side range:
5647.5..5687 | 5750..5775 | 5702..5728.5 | -0.4 angstrom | 2.03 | 2.03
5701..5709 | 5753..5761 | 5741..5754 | 0.1 angstrom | 2.02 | 2.02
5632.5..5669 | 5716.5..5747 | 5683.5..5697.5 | 0.3 angstrom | 2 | 2.11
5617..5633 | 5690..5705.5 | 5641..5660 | 0.3 angstrom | 1.99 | 2.03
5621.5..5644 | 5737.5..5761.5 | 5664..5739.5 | -1.9 angstrom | 1.99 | 2.01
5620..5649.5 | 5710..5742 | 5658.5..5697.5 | 0.1 angstrom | 1.98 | 2.09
